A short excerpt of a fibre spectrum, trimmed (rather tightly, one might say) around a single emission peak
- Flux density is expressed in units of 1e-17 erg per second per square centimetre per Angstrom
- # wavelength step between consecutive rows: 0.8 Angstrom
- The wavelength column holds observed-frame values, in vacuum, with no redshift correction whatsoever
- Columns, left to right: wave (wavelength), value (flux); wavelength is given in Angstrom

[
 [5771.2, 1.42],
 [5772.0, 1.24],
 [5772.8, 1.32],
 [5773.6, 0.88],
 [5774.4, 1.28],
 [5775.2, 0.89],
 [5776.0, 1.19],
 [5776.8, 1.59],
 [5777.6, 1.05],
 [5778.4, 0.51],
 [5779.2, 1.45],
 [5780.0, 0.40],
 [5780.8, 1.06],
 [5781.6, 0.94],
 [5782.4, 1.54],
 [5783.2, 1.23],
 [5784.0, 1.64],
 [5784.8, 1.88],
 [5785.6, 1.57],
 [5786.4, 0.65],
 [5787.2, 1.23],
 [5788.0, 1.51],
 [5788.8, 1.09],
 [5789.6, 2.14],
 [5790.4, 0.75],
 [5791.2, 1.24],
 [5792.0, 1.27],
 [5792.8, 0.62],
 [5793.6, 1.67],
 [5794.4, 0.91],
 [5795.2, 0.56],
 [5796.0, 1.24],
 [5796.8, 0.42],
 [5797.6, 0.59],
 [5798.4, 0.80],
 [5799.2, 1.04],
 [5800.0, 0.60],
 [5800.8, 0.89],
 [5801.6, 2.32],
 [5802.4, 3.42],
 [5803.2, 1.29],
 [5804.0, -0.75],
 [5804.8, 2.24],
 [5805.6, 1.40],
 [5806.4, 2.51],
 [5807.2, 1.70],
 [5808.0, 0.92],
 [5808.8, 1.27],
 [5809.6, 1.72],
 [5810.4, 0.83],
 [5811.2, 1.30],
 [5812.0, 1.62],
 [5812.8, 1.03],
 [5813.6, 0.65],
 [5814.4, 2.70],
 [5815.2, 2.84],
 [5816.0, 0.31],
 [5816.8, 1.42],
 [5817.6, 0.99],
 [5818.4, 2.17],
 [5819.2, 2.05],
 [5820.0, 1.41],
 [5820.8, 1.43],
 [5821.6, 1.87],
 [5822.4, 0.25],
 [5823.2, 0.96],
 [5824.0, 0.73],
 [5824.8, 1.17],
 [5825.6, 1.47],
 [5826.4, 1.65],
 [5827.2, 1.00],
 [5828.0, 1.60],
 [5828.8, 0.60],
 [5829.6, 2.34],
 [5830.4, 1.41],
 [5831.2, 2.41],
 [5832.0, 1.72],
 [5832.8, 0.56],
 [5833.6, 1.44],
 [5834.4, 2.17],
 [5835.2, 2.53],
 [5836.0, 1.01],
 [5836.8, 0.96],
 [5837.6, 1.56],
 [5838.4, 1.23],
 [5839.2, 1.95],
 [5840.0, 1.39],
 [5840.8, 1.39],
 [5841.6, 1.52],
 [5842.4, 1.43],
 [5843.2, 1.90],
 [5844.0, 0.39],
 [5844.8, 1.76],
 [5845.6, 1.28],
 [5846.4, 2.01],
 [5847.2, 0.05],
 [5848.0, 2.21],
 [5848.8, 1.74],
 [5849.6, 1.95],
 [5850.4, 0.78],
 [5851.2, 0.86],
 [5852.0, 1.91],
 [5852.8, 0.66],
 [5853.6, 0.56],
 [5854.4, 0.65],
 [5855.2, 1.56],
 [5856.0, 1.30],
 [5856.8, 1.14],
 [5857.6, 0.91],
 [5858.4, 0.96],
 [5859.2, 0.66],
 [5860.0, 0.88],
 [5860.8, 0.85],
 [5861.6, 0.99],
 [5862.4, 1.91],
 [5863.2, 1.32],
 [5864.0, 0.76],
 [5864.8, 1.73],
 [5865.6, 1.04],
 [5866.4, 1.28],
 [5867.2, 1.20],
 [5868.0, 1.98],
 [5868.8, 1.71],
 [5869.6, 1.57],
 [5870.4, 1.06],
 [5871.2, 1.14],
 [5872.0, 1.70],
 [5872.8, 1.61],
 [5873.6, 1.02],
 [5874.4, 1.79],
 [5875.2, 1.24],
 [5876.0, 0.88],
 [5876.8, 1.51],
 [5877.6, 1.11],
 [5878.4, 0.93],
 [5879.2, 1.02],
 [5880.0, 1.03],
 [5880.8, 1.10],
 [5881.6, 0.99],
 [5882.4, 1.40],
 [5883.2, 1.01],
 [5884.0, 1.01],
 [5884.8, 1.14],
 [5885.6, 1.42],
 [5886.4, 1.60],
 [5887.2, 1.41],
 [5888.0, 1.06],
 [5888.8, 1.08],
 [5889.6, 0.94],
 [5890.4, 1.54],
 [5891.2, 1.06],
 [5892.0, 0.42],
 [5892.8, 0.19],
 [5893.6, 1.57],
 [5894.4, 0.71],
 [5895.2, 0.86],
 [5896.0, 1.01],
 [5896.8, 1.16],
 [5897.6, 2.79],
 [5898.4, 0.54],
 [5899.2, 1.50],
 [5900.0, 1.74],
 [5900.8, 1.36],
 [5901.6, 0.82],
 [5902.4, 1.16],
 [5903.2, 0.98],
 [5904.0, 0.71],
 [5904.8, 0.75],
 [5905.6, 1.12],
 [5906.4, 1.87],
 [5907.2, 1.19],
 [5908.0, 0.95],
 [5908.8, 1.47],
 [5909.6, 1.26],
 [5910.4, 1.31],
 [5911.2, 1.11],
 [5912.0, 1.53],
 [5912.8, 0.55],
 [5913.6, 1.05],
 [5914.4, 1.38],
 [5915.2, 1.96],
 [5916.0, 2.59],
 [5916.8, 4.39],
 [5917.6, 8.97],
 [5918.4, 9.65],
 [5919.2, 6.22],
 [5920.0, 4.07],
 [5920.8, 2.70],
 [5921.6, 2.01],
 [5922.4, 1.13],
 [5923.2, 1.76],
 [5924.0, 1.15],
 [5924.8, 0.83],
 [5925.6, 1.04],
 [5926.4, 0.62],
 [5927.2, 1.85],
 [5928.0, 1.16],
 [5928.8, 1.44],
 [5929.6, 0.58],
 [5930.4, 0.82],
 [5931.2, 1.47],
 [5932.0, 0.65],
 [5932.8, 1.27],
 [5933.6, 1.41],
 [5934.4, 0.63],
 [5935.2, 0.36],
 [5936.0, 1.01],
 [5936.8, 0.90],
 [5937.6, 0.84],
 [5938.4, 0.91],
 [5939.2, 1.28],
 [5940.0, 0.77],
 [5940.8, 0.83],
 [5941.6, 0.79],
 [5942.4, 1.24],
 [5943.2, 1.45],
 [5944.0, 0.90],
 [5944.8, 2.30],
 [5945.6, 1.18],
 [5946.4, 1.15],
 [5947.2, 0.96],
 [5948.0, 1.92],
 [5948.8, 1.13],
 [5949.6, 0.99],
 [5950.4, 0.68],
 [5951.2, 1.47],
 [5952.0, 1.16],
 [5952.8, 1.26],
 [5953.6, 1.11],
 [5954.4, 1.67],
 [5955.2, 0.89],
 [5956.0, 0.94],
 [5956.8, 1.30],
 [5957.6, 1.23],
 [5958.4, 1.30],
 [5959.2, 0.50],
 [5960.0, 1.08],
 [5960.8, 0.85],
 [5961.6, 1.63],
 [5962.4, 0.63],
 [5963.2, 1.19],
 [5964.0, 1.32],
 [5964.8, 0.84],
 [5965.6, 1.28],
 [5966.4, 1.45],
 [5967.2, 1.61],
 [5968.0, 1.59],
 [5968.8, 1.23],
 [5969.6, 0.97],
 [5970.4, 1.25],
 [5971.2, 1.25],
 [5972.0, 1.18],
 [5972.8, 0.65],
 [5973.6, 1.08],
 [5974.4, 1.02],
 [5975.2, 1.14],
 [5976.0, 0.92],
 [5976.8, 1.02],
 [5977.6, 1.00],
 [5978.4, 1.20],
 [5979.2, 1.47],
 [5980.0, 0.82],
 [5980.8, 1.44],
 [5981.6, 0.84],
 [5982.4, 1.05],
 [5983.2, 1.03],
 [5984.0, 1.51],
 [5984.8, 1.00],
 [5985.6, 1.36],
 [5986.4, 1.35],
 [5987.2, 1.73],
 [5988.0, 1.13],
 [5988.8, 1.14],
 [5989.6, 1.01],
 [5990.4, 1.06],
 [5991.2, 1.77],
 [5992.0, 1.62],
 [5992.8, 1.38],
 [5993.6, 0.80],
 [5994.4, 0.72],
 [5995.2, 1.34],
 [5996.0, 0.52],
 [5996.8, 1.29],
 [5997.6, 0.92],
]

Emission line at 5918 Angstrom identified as H-beta 4861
